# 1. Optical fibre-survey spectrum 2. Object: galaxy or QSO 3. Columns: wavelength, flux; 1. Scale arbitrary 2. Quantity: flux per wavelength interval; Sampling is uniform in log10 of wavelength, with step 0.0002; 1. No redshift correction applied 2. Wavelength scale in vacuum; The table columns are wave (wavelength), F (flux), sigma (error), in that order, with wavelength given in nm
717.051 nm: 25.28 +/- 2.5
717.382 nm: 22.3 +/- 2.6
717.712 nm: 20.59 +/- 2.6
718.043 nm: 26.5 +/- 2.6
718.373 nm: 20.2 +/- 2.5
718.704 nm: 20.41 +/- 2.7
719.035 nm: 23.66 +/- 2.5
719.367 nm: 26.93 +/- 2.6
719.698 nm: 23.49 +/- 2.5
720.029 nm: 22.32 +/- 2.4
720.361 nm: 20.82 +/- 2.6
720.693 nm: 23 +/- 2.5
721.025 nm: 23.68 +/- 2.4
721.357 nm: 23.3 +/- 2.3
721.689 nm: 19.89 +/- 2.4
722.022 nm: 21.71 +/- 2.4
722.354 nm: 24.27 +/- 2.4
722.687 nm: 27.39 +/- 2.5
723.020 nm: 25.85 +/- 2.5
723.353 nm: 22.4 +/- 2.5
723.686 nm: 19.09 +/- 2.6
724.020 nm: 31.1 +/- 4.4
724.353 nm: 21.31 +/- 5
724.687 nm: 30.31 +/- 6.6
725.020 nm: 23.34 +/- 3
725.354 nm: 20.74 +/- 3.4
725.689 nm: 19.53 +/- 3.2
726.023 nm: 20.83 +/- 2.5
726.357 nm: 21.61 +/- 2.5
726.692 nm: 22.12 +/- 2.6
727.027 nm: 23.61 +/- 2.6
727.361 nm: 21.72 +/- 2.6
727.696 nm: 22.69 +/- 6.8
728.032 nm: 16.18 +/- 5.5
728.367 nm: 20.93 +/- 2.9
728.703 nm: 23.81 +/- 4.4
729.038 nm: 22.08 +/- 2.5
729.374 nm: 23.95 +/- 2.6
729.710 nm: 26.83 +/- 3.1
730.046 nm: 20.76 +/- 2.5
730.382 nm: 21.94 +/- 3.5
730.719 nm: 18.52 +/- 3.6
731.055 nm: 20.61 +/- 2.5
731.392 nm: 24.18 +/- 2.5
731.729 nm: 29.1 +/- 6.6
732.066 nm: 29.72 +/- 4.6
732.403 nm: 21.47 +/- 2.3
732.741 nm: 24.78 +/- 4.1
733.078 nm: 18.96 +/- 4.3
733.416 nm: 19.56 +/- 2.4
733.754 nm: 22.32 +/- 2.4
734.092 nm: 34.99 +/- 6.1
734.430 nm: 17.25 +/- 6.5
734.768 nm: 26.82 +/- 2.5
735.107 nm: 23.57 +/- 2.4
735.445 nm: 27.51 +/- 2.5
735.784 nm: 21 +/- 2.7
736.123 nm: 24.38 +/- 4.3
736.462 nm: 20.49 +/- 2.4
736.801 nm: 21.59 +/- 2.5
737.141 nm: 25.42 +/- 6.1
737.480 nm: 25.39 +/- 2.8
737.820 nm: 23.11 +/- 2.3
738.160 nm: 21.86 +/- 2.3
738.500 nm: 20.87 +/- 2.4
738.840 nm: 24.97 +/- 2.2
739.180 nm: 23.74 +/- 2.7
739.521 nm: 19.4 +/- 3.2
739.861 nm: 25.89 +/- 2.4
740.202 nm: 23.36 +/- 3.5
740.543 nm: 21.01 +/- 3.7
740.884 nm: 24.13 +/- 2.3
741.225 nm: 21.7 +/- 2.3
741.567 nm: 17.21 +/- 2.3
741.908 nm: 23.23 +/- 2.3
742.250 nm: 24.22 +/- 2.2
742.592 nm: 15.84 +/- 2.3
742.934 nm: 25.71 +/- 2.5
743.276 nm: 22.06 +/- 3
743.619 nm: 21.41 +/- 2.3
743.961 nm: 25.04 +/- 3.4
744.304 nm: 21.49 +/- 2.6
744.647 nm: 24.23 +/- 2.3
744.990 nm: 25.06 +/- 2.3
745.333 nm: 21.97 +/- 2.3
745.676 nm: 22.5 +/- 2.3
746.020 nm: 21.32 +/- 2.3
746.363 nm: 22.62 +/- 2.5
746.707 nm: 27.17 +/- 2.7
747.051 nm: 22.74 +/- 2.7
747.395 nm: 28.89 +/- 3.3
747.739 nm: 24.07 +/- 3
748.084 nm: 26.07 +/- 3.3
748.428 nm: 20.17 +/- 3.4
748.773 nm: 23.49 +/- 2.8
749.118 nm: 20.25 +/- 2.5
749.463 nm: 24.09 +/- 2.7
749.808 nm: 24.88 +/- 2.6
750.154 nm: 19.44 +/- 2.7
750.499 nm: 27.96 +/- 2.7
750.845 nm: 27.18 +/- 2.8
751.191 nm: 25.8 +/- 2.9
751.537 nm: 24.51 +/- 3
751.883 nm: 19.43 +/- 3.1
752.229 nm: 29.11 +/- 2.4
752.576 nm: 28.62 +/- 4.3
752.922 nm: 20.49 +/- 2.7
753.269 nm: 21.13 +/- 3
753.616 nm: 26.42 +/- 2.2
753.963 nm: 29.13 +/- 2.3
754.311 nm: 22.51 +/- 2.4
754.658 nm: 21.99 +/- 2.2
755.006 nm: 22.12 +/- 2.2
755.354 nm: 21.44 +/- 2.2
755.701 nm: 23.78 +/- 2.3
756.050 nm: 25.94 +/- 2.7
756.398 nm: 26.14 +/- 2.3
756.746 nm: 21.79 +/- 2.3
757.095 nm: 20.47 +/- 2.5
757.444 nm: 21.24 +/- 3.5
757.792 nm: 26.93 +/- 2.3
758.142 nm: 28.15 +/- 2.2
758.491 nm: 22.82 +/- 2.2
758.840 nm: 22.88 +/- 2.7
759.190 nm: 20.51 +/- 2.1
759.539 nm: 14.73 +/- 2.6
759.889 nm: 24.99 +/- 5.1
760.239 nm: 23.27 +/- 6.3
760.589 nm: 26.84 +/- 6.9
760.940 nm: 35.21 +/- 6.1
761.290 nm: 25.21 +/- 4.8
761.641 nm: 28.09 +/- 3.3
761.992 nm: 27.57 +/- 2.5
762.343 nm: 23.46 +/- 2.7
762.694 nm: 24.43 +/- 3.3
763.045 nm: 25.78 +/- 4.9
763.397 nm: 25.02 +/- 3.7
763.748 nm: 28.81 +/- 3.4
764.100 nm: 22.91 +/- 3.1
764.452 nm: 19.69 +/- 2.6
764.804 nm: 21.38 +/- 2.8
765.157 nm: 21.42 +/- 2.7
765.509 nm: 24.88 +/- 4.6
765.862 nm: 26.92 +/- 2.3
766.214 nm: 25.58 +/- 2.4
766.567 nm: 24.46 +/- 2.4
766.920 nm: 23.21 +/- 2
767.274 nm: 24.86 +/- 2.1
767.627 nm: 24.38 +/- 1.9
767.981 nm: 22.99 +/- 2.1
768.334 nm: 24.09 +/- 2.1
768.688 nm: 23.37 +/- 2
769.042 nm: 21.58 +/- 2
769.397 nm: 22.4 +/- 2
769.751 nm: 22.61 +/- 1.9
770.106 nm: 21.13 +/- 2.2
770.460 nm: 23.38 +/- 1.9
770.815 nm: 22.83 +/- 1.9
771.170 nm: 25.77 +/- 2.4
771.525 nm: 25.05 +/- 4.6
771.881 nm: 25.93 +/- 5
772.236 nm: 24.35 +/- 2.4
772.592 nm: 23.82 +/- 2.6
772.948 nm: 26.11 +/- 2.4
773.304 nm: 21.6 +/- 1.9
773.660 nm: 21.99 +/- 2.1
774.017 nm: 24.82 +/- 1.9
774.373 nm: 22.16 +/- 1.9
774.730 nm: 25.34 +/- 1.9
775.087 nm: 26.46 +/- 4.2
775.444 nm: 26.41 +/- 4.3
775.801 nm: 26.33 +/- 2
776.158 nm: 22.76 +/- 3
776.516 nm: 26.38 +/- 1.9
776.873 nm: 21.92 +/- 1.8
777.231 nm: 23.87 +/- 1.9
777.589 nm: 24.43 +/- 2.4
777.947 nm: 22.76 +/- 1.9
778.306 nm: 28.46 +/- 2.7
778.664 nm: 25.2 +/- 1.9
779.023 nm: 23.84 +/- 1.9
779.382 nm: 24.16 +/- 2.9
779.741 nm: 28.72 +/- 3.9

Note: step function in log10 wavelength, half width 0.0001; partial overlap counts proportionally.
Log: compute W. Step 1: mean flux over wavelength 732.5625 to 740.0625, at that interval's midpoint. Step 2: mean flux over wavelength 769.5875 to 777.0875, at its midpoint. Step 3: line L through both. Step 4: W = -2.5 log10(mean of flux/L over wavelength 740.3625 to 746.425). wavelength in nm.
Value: 0.059 mag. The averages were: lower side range 23.4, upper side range 24.2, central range 22.3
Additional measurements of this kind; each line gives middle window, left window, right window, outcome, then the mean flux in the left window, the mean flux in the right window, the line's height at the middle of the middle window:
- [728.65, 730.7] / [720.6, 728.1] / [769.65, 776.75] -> 0.01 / 22.9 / 24.3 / 23.1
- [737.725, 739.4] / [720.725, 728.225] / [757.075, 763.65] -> 0.04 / 22.8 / 24.8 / 23.6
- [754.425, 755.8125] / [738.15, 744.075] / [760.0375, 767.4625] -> 0.08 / 22.3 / 25.2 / 24.1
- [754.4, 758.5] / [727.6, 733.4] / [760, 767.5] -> 0.05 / 22.7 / 25.2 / 24.6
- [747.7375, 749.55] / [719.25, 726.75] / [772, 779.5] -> 0.04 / 23.3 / 24.5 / 23.8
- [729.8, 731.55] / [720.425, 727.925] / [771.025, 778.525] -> 0.09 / 23.1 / 24.6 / 23.3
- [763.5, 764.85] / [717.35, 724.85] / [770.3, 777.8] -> 0.03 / 23.5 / 24.4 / 24.2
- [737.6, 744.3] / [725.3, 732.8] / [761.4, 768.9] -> 0.04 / 22.5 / 24.4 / 23.1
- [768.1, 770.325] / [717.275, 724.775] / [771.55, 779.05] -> 0.09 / 23.4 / 24.5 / 24.4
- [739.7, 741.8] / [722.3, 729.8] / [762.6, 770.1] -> 0.05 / 23.1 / 23.8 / 23.3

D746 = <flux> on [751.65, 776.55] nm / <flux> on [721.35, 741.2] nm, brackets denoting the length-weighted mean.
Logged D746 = 1.04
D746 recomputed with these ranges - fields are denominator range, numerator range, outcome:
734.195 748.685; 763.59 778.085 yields 1.04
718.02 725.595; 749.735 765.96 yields 1.04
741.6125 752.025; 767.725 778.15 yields 1.02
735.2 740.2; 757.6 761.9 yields 1.07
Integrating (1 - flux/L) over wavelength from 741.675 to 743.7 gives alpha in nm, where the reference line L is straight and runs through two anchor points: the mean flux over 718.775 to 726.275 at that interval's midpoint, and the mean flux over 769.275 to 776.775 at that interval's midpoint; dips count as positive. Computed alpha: 0.15 nm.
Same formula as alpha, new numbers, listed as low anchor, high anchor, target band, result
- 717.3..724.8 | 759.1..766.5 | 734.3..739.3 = 0.14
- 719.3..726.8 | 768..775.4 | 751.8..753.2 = -0.06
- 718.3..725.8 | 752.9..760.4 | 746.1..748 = -0.14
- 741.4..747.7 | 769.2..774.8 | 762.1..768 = -0.18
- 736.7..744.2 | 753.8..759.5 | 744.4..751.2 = -0.29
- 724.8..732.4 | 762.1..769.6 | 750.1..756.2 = -0.24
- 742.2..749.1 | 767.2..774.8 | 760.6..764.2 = -0.50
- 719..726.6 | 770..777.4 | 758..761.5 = -0.07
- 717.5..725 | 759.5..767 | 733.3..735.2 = -0.02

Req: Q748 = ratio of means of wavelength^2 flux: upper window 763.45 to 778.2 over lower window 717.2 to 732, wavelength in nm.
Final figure 1.2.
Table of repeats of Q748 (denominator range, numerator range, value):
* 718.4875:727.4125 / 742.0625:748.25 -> 1.08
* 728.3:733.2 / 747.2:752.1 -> 1.09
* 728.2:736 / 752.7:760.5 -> 1.05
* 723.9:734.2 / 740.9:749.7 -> 1.04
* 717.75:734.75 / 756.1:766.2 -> 1.16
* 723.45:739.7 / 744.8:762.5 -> 1.11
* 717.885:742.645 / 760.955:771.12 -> 1.16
